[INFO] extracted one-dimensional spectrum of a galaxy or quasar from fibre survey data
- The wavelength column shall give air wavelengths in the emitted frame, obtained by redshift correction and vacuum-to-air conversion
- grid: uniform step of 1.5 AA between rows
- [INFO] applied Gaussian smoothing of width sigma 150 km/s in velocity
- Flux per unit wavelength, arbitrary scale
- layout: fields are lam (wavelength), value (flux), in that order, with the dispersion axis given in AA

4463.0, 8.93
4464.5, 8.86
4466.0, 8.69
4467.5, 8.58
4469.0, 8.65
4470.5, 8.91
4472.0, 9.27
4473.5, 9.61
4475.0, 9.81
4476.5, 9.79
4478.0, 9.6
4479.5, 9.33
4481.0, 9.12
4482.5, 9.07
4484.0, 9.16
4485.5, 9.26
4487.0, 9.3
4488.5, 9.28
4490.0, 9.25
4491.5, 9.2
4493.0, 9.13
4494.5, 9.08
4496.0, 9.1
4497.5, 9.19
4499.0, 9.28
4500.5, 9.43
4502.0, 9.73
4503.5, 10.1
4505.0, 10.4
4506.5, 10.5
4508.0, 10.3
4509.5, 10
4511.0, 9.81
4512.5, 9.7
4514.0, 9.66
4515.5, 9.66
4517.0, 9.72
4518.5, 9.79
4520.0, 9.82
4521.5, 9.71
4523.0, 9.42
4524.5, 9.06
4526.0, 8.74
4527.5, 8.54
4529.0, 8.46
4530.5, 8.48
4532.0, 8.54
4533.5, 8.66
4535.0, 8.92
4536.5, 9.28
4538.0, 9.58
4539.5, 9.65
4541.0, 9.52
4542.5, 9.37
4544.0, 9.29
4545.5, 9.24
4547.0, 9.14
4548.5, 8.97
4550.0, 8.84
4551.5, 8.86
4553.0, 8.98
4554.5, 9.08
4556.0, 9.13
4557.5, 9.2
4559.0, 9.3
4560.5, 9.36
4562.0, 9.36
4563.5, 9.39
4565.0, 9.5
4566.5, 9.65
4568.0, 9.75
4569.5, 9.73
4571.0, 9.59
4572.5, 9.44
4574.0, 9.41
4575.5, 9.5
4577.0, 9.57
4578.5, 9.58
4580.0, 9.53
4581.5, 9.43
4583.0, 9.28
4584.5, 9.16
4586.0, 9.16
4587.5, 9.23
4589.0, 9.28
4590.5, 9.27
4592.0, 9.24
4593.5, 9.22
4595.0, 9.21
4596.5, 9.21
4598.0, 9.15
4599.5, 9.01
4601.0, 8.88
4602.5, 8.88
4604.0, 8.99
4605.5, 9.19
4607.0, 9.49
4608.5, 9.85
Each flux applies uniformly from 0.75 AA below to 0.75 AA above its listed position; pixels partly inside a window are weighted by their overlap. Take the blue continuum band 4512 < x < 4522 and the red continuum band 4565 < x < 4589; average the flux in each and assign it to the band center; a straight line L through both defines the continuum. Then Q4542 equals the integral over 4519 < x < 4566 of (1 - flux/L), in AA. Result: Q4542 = 2.3 AA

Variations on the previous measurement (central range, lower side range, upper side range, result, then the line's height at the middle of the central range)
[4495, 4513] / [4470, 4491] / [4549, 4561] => -1.0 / 9.26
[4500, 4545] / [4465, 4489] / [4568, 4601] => -0.9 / 9.27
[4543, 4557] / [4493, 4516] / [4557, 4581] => 0.7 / 9.56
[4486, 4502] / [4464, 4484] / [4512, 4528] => 0.1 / 9.3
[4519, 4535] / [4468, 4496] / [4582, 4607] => 0.5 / 9.22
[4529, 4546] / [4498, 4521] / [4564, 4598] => 1.0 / 9.67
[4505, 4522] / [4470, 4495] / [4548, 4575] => -1.1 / 9.31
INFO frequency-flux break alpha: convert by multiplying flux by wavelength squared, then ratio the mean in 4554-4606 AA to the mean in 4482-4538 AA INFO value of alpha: 1.02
